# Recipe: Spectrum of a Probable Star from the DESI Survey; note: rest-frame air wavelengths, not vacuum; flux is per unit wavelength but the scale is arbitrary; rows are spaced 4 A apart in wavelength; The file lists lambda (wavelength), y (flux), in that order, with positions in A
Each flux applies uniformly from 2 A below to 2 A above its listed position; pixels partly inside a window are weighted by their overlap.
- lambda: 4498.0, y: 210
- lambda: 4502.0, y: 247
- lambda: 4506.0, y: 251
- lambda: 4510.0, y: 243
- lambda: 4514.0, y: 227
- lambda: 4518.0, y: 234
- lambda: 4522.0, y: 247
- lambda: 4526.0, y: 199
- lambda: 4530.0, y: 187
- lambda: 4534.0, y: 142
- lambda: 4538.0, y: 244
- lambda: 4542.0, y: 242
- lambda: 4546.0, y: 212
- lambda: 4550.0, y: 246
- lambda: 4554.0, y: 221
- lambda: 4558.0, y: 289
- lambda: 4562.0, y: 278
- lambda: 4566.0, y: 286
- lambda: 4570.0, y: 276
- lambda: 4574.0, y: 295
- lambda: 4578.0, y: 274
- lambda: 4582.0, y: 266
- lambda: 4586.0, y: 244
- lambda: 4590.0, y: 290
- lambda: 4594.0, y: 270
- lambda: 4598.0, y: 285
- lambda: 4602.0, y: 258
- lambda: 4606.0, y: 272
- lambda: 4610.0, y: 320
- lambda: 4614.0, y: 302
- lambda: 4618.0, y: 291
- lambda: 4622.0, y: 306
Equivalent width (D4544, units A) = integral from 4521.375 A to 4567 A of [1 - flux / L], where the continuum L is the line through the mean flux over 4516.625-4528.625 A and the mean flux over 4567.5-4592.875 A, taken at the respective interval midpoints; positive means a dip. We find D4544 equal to 2.37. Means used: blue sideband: 224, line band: 231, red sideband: 274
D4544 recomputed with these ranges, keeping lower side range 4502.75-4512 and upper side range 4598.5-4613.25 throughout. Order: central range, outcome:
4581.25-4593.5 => 0.5 A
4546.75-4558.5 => 1.0 A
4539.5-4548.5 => 1.1 A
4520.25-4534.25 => 3.0 A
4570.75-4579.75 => -0.3 A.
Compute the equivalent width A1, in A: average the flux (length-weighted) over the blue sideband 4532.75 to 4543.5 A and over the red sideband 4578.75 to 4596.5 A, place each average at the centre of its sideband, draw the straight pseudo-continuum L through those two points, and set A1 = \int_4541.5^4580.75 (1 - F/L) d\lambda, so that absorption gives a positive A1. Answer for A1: -3.9 A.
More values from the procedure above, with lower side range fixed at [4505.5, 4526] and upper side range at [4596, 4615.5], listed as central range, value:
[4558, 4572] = -0.9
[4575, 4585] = 0.1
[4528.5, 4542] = 2.6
